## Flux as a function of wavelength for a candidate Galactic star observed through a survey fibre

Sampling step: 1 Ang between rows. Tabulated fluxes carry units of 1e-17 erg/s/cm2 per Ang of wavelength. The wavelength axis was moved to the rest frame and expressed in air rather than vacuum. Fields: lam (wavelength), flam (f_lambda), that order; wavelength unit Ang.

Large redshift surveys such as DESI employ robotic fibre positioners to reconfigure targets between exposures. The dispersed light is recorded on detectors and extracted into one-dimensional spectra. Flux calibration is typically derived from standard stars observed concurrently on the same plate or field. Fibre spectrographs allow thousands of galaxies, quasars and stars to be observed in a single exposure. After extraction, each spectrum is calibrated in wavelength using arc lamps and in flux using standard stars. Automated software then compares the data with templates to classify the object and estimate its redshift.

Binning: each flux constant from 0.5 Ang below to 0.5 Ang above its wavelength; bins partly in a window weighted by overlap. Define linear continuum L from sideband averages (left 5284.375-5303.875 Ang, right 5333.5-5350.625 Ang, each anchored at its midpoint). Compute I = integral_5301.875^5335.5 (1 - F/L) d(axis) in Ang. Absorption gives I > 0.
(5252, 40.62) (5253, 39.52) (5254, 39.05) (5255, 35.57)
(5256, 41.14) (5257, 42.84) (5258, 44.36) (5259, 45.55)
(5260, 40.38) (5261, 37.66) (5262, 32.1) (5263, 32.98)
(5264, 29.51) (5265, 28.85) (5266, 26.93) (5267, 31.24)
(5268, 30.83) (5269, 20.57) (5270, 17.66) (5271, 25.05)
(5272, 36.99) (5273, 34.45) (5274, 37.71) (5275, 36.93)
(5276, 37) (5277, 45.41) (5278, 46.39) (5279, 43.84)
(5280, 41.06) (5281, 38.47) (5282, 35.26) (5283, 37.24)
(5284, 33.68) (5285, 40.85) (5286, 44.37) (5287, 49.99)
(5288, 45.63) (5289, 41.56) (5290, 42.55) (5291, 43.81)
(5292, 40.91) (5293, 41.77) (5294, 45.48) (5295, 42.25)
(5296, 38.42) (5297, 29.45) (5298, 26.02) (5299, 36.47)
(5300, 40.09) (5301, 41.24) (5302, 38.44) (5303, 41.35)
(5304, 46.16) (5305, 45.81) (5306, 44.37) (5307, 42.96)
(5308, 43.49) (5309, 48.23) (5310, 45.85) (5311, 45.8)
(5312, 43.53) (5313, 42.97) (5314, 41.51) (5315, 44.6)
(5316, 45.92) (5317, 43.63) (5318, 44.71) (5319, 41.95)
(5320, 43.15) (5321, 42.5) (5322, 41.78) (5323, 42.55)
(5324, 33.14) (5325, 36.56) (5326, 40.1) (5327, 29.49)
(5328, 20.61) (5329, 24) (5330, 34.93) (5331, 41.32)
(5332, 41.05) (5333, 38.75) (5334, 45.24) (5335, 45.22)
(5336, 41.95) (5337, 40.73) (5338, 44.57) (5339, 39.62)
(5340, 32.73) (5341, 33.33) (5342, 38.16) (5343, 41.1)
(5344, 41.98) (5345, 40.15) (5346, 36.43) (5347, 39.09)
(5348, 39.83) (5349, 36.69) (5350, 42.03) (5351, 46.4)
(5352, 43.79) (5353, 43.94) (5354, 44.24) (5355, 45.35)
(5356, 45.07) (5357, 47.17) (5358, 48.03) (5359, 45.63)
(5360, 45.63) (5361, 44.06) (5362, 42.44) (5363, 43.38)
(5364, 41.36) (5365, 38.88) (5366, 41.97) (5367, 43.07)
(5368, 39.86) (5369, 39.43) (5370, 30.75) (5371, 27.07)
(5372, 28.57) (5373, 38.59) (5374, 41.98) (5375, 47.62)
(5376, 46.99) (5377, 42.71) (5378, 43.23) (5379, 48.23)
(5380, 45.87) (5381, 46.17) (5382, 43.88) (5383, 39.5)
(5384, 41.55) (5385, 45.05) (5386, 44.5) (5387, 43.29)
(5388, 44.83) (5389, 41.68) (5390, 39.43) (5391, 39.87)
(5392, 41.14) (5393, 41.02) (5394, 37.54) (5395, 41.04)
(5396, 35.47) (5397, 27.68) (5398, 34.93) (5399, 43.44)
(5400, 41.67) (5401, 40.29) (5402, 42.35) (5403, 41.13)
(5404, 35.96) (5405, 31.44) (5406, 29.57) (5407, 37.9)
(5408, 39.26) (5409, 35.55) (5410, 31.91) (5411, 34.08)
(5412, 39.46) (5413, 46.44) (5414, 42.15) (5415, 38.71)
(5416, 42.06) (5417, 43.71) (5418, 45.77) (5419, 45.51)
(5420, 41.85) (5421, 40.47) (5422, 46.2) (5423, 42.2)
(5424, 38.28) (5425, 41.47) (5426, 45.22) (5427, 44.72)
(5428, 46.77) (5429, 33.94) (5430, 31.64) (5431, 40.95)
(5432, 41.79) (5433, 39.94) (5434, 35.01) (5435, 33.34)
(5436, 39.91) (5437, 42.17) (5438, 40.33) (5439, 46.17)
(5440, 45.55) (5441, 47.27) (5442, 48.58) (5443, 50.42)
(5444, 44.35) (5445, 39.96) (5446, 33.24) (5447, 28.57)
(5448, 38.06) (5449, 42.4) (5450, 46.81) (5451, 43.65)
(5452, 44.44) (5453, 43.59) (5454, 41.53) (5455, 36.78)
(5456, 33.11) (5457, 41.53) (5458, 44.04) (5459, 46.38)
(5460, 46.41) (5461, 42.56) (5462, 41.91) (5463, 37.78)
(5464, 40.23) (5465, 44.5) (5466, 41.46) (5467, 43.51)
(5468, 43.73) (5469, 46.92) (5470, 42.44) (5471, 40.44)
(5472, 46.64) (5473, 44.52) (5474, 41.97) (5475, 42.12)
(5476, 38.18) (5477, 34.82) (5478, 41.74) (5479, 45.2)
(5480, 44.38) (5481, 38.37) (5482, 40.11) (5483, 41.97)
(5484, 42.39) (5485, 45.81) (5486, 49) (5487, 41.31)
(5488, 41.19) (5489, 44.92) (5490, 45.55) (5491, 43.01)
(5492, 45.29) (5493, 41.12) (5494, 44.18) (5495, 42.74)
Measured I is -0.5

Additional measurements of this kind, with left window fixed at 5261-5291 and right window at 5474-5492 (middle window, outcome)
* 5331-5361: -2.80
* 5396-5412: 1.40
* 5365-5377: 0.05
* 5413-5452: -0.72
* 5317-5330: 0.24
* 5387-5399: 0.21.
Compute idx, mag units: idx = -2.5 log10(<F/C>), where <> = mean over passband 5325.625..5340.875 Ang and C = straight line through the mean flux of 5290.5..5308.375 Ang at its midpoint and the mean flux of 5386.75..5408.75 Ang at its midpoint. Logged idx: 0.07 mag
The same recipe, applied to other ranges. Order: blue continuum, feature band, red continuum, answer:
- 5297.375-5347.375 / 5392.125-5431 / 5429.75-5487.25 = 0.05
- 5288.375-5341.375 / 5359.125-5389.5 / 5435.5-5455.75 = -0.02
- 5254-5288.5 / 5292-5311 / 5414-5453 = -0.09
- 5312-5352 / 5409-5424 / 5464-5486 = 0.00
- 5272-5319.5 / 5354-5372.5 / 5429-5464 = 0.01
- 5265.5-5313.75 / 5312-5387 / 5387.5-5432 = -0.04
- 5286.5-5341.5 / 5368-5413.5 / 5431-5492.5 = 0.05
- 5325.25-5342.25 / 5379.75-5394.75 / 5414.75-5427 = -0.04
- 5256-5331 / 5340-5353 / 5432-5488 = 0.00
